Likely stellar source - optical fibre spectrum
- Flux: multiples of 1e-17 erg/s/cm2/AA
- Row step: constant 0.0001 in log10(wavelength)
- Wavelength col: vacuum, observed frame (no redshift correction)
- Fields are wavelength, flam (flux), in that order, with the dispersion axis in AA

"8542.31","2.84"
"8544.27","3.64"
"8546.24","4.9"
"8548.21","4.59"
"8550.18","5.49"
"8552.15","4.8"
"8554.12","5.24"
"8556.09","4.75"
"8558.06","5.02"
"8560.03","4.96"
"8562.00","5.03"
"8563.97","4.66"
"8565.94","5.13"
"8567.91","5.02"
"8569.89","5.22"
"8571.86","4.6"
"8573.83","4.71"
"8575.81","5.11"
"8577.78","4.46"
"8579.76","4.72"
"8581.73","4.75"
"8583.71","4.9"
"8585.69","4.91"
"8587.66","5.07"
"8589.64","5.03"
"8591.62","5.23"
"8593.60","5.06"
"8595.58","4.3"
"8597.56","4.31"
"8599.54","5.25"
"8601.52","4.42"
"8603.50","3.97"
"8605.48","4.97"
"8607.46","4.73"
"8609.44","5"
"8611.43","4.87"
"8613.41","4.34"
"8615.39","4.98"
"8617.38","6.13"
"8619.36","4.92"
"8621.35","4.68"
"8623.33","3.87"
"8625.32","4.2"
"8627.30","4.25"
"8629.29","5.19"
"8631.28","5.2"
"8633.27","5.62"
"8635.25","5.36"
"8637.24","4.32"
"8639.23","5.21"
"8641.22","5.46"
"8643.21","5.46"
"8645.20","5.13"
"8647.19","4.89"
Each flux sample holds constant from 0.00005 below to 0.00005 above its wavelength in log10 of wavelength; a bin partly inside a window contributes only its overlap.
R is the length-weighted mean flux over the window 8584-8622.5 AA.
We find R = 4.85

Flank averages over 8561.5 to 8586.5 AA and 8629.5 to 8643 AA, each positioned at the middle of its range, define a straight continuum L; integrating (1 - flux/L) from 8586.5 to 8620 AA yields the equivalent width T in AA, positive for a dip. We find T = 1.1 AA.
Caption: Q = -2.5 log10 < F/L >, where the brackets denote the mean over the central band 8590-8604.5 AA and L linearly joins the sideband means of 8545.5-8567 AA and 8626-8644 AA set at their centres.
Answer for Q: 0.08 mag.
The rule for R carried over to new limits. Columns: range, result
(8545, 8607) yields 4.85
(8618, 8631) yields 4.6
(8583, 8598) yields 4.87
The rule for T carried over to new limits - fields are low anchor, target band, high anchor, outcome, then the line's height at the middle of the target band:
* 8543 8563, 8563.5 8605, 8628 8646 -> 1.26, 4.96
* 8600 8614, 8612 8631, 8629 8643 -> 0.67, 4.93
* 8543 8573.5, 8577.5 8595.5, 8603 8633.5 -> -0.24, 4.83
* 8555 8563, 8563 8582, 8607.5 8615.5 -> 0.23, 4.9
